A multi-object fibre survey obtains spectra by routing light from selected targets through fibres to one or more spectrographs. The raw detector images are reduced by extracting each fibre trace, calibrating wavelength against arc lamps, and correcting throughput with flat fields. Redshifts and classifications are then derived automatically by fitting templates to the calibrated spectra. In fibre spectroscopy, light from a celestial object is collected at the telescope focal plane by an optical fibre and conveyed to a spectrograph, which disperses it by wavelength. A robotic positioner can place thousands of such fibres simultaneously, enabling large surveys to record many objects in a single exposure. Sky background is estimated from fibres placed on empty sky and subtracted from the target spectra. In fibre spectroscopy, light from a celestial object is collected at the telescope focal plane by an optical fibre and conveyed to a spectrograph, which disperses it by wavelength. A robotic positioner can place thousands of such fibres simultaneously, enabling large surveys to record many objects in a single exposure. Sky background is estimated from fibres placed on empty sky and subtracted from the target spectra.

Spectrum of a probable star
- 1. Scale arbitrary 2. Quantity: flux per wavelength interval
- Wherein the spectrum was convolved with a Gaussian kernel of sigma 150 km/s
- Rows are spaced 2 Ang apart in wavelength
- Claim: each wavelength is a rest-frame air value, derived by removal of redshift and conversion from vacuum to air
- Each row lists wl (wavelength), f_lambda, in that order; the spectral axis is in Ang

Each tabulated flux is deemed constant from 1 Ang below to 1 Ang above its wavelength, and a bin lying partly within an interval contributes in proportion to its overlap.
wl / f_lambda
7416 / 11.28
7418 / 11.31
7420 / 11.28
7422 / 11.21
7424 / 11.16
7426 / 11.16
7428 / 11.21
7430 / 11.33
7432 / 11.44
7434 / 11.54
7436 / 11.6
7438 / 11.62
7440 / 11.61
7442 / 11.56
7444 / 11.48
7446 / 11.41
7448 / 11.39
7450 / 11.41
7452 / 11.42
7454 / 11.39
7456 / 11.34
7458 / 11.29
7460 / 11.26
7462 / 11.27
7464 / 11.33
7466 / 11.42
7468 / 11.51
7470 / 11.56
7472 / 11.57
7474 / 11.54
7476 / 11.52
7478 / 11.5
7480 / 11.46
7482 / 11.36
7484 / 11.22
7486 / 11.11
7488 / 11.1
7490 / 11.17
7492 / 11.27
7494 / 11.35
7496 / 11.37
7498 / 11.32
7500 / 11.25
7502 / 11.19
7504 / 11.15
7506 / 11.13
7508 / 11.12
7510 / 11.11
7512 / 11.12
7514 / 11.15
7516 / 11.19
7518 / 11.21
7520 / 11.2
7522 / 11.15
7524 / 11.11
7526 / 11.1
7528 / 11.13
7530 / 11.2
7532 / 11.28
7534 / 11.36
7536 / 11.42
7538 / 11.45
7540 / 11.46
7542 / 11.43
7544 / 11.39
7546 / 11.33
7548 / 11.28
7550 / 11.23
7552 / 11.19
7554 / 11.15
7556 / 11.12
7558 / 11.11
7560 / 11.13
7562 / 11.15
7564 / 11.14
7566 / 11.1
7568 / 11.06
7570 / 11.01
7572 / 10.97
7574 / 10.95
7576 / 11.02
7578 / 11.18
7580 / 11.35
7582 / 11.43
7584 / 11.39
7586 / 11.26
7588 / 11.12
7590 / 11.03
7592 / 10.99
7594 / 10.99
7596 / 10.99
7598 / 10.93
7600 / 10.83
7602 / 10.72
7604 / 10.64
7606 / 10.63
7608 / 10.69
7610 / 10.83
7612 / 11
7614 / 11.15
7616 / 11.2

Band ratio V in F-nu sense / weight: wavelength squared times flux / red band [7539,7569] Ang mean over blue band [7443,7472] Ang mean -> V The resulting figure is 1.0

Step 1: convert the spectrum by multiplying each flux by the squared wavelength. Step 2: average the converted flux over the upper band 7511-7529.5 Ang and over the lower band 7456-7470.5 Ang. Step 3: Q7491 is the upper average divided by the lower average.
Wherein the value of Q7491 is 1.00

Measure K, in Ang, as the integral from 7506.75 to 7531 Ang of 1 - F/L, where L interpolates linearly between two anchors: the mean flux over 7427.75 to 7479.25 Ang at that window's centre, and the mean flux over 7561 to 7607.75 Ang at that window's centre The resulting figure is 0.2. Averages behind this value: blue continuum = 11.4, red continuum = 11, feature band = 11.1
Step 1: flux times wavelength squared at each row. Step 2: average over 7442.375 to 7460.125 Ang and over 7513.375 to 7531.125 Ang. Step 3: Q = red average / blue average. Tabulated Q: 1.00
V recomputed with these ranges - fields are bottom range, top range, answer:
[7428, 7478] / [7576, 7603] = 1.00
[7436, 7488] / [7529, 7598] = 1.01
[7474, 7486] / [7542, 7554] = 1.01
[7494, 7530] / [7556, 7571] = 1.01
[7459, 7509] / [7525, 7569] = 1.01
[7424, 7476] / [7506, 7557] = 1.01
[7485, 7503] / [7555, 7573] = 1.01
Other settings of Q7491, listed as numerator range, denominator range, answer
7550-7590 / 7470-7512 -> 1.01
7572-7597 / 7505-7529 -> 1.02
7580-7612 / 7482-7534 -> 1.00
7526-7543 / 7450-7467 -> 1.02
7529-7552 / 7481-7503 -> 1.02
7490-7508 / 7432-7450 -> 0.99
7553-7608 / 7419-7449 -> 1.01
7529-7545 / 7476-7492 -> 1.02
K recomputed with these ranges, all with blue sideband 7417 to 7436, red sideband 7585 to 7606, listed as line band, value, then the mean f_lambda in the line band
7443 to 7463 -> -0.20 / 11.4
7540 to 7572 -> -0.49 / 11.2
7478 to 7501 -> -0.23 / 11.3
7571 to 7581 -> -0.11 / 11.1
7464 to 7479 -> -0.39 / 11.5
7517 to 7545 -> -0.51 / 11.3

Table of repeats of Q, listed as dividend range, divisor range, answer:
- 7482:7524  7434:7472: 0.99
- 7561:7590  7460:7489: 1.01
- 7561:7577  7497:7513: 1.01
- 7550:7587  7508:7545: 1.00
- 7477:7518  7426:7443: 1.00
